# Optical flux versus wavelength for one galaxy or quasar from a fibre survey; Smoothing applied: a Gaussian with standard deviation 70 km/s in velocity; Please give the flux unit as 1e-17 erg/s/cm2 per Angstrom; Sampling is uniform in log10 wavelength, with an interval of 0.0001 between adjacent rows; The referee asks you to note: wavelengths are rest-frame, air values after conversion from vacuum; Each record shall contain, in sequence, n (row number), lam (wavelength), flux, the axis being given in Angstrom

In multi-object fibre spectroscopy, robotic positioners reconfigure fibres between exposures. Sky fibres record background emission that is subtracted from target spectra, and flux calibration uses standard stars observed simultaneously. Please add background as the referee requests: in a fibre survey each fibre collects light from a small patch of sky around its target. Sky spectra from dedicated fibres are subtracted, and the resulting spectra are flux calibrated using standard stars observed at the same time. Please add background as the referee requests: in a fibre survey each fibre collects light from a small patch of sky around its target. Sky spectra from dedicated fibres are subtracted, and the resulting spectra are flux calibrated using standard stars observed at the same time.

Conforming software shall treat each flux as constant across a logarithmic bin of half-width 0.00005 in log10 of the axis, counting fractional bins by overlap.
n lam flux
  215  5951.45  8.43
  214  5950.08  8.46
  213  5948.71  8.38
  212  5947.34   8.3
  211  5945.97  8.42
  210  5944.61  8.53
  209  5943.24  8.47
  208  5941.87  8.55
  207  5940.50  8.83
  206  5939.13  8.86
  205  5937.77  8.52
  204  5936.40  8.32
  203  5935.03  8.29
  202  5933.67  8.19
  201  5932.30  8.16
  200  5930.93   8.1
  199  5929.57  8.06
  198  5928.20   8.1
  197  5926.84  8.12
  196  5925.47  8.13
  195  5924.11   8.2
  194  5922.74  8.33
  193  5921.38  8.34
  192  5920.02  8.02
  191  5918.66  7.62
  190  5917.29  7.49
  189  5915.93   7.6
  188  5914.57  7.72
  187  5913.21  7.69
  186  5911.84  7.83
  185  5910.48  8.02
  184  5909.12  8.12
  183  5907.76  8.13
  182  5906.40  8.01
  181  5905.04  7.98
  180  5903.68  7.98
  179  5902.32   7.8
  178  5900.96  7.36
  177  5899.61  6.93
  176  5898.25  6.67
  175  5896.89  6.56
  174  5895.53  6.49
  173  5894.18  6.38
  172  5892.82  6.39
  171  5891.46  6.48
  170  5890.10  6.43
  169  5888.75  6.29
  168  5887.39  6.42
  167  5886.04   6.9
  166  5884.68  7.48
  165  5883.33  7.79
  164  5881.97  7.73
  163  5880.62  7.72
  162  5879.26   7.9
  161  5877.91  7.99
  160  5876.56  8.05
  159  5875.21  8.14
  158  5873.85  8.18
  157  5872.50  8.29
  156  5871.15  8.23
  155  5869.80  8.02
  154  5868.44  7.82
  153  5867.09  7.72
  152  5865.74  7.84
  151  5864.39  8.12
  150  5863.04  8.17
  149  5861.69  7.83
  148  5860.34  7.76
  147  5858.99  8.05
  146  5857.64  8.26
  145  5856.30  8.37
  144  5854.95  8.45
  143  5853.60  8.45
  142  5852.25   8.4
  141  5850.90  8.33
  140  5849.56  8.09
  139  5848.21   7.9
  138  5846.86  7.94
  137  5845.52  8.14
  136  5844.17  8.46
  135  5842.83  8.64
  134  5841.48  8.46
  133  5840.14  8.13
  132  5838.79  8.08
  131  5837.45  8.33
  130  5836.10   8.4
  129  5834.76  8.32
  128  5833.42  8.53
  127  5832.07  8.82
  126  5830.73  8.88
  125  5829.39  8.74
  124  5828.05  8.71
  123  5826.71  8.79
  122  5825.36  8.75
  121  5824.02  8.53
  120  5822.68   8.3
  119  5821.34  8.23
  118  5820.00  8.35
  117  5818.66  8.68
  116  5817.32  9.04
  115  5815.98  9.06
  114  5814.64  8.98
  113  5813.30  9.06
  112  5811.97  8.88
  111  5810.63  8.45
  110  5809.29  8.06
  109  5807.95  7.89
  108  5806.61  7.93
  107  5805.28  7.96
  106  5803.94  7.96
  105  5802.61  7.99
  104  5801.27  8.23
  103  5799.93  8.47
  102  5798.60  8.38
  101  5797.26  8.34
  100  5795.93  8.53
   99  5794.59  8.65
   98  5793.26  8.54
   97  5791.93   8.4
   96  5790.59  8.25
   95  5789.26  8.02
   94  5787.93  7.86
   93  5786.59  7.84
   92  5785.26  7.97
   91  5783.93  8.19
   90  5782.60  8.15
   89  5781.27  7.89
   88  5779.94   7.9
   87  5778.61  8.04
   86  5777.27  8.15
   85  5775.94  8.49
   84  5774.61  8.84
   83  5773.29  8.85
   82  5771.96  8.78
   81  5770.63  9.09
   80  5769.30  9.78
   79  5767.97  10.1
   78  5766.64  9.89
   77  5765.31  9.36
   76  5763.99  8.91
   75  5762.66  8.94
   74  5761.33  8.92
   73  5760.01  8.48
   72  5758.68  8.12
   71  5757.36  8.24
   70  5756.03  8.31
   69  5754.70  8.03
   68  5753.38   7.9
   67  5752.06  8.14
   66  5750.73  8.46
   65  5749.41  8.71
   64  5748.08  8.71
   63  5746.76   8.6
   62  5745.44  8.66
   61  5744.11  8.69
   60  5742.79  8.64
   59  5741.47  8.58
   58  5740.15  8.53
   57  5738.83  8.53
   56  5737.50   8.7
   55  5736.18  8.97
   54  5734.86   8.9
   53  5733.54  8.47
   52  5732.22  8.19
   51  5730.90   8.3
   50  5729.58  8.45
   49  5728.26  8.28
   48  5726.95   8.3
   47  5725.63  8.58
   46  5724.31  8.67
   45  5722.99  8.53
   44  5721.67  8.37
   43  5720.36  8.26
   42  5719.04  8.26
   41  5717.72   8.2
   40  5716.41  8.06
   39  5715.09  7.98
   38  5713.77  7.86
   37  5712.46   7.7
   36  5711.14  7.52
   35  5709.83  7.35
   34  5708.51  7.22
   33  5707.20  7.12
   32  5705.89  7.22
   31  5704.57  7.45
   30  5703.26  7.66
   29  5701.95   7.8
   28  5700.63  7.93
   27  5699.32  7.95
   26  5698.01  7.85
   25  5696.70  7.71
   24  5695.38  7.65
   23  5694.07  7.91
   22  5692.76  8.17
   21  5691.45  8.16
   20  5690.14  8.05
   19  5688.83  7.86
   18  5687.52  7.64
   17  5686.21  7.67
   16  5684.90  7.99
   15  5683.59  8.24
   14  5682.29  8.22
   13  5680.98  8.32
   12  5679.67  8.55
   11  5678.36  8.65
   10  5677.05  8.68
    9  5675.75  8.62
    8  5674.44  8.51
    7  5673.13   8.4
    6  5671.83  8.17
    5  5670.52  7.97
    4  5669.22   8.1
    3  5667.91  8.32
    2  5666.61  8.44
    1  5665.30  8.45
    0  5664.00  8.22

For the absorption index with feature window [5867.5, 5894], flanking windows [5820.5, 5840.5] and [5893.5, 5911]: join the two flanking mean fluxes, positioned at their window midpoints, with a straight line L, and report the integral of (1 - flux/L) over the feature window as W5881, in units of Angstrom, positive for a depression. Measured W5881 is 1.0 Angstrom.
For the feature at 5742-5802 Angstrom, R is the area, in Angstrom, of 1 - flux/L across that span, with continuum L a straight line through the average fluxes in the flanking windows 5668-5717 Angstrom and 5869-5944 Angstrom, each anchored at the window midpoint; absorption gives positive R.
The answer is -4.9 Angstrom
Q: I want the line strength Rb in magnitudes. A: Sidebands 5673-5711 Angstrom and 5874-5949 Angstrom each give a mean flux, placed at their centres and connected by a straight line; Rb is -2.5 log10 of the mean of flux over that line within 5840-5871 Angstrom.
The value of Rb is -0.05 mag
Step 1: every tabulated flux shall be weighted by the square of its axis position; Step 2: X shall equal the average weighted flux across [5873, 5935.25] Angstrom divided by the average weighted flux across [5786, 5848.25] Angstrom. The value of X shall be 0.93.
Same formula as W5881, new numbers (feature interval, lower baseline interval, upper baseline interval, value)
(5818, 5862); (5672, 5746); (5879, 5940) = -3.11 Angstrom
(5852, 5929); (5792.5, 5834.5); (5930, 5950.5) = 6.85 Angstrom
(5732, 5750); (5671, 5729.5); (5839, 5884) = -1.33 Angstrom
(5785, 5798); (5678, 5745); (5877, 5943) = -0.50 Angstrom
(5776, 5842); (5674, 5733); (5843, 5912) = -4.50 Angstrom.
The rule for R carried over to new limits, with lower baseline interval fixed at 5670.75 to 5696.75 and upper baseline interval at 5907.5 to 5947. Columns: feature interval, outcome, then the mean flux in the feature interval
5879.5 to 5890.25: 1.3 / 7.16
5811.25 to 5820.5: -0.8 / 8.87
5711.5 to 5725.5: 0.0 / 8.19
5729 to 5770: -2.6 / 8.68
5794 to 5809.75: -0.1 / 8.2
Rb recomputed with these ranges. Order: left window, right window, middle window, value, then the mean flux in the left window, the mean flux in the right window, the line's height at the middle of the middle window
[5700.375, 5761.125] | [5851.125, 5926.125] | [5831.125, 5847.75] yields -0.067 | 8.22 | 7.7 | 7.86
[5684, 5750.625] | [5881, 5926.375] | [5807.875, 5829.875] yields -0.117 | 8.14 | 7.44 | 7.76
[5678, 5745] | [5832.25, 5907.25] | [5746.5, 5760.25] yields -0.039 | 8.11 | 7.78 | 8.03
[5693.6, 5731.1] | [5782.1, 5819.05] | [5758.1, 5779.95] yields -0.088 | 7.93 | 8.35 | 8.2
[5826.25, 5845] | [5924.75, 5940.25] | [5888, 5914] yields 0.155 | 8.52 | 8.28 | 8.35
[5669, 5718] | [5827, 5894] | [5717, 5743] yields -0.070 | 7.95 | 7.96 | 7.95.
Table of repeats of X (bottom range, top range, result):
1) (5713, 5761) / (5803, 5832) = 1.04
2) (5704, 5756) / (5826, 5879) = 1.04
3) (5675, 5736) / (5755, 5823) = 1.09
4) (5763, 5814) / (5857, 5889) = 0.95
